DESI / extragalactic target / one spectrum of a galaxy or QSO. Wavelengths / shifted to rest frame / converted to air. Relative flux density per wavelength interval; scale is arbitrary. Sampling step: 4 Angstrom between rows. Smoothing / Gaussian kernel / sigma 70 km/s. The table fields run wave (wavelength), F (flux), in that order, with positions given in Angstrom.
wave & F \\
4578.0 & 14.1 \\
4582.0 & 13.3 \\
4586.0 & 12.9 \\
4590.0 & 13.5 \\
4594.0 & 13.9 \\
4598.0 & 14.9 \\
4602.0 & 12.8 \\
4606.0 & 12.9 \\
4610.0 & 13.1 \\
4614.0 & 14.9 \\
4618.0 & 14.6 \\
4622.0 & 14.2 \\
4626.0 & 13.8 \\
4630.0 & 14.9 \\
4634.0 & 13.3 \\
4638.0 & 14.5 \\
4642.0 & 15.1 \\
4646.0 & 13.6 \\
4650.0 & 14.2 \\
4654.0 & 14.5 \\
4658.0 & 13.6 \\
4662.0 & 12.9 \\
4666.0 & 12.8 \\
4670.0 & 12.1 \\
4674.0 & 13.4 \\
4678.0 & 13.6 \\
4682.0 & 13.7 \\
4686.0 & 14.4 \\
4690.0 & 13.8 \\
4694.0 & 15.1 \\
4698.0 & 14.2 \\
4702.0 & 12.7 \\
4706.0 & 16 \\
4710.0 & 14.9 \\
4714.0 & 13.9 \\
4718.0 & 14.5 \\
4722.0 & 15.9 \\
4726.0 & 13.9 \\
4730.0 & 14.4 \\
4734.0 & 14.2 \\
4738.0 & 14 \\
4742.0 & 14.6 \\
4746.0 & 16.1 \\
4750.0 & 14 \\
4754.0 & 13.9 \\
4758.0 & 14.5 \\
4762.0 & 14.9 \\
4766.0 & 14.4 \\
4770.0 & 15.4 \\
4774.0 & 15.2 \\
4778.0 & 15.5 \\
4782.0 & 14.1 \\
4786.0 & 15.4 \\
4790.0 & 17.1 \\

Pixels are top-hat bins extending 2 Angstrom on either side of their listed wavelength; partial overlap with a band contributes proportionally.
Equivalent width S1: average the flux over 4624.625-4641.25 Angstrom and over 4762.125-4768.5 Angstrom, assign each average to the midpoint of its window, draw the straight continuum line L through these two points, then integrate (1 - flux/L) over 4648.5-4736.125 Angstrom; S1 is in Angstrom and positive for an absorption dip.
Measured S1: 2.2 Angstrom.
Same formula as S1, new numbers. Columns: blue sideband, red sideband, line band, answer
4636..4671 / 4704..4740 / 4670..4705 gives 0.9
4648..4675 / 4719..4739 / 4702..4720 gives -0.5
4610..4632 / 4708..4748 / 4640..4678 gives 2.3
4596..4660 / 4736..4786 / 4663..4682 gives 1.6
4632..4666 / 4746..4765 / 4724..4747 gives -0.1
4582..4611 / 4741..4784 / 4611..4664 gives -1.5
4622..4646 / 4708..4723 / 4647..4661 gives 0.4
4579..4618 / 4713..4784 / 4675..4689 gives 0.3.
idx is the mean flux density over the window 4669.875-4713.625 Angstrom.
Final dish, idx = 14.1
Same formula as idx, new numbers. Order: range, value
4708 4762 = 14.5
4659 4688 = 13.3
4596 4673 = 13.8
